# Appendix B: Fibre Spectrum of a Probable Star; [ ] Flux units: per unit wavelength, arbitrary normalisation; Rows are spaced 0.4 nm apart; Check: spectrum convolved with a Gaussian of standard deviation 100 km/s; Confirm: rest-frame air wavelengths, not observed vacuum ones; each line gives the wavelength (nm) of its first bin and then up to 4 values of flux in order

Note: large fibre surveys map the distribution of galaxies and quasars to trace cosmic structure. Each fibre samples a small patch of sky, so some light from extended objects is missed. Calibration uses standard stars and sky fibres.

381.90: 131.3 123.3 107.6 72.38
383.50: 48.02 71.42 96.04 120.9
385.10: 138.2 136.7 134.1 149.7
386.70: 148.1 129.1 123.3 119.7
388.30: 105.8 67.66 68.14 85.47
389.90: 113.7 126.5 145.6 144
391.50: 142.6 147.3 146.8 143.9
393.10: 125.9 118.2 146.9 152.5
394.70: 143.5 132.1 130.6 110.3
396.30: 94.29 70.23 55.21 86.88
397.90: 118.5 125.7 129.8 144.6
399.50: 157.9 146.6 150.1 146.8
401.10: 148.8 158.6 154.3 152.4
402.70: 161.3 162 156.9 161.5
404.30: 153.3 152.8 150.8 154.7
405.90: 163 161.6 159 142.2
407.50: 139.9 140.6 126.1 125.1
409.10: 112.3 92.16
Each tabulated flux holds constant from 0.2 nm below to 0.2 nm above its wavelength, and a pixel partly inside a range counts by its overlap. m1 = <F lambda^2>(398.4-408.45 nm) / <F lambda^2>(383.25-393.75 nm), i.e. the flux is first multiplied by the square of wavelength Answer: 1.37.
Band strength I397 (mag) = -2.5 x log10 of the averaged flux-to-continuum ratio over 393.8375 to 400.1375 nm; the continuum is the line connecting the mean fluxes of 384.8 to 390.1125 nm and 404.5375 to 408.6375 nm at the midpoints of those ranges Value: 0.097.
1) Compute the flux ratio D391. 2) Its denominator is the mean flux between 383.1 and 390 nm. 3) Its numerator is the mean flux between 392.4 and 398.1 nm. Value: 1.1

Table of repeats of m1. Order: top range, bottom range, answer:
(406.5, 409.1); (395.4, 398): 1.56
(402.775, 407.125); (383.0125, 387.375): 1.51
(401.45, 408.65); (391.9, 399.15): 1.32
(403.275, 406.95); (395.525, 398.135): 1.77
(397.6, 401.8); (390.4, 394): 1.06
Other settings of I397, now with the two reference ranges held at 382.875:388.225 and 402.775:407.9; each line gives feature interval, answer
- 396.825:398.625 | 0.384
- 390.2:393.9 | -0.093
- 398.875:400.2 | -0.050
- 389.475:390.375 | 0.117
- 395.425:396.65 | 0.279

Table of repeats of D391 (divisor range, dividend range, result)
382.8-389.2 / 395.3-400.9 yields 1.10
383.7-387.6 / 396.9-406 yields 1.15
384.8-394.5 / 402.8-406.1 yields 1.23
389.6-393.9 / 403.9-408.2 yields 1.12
